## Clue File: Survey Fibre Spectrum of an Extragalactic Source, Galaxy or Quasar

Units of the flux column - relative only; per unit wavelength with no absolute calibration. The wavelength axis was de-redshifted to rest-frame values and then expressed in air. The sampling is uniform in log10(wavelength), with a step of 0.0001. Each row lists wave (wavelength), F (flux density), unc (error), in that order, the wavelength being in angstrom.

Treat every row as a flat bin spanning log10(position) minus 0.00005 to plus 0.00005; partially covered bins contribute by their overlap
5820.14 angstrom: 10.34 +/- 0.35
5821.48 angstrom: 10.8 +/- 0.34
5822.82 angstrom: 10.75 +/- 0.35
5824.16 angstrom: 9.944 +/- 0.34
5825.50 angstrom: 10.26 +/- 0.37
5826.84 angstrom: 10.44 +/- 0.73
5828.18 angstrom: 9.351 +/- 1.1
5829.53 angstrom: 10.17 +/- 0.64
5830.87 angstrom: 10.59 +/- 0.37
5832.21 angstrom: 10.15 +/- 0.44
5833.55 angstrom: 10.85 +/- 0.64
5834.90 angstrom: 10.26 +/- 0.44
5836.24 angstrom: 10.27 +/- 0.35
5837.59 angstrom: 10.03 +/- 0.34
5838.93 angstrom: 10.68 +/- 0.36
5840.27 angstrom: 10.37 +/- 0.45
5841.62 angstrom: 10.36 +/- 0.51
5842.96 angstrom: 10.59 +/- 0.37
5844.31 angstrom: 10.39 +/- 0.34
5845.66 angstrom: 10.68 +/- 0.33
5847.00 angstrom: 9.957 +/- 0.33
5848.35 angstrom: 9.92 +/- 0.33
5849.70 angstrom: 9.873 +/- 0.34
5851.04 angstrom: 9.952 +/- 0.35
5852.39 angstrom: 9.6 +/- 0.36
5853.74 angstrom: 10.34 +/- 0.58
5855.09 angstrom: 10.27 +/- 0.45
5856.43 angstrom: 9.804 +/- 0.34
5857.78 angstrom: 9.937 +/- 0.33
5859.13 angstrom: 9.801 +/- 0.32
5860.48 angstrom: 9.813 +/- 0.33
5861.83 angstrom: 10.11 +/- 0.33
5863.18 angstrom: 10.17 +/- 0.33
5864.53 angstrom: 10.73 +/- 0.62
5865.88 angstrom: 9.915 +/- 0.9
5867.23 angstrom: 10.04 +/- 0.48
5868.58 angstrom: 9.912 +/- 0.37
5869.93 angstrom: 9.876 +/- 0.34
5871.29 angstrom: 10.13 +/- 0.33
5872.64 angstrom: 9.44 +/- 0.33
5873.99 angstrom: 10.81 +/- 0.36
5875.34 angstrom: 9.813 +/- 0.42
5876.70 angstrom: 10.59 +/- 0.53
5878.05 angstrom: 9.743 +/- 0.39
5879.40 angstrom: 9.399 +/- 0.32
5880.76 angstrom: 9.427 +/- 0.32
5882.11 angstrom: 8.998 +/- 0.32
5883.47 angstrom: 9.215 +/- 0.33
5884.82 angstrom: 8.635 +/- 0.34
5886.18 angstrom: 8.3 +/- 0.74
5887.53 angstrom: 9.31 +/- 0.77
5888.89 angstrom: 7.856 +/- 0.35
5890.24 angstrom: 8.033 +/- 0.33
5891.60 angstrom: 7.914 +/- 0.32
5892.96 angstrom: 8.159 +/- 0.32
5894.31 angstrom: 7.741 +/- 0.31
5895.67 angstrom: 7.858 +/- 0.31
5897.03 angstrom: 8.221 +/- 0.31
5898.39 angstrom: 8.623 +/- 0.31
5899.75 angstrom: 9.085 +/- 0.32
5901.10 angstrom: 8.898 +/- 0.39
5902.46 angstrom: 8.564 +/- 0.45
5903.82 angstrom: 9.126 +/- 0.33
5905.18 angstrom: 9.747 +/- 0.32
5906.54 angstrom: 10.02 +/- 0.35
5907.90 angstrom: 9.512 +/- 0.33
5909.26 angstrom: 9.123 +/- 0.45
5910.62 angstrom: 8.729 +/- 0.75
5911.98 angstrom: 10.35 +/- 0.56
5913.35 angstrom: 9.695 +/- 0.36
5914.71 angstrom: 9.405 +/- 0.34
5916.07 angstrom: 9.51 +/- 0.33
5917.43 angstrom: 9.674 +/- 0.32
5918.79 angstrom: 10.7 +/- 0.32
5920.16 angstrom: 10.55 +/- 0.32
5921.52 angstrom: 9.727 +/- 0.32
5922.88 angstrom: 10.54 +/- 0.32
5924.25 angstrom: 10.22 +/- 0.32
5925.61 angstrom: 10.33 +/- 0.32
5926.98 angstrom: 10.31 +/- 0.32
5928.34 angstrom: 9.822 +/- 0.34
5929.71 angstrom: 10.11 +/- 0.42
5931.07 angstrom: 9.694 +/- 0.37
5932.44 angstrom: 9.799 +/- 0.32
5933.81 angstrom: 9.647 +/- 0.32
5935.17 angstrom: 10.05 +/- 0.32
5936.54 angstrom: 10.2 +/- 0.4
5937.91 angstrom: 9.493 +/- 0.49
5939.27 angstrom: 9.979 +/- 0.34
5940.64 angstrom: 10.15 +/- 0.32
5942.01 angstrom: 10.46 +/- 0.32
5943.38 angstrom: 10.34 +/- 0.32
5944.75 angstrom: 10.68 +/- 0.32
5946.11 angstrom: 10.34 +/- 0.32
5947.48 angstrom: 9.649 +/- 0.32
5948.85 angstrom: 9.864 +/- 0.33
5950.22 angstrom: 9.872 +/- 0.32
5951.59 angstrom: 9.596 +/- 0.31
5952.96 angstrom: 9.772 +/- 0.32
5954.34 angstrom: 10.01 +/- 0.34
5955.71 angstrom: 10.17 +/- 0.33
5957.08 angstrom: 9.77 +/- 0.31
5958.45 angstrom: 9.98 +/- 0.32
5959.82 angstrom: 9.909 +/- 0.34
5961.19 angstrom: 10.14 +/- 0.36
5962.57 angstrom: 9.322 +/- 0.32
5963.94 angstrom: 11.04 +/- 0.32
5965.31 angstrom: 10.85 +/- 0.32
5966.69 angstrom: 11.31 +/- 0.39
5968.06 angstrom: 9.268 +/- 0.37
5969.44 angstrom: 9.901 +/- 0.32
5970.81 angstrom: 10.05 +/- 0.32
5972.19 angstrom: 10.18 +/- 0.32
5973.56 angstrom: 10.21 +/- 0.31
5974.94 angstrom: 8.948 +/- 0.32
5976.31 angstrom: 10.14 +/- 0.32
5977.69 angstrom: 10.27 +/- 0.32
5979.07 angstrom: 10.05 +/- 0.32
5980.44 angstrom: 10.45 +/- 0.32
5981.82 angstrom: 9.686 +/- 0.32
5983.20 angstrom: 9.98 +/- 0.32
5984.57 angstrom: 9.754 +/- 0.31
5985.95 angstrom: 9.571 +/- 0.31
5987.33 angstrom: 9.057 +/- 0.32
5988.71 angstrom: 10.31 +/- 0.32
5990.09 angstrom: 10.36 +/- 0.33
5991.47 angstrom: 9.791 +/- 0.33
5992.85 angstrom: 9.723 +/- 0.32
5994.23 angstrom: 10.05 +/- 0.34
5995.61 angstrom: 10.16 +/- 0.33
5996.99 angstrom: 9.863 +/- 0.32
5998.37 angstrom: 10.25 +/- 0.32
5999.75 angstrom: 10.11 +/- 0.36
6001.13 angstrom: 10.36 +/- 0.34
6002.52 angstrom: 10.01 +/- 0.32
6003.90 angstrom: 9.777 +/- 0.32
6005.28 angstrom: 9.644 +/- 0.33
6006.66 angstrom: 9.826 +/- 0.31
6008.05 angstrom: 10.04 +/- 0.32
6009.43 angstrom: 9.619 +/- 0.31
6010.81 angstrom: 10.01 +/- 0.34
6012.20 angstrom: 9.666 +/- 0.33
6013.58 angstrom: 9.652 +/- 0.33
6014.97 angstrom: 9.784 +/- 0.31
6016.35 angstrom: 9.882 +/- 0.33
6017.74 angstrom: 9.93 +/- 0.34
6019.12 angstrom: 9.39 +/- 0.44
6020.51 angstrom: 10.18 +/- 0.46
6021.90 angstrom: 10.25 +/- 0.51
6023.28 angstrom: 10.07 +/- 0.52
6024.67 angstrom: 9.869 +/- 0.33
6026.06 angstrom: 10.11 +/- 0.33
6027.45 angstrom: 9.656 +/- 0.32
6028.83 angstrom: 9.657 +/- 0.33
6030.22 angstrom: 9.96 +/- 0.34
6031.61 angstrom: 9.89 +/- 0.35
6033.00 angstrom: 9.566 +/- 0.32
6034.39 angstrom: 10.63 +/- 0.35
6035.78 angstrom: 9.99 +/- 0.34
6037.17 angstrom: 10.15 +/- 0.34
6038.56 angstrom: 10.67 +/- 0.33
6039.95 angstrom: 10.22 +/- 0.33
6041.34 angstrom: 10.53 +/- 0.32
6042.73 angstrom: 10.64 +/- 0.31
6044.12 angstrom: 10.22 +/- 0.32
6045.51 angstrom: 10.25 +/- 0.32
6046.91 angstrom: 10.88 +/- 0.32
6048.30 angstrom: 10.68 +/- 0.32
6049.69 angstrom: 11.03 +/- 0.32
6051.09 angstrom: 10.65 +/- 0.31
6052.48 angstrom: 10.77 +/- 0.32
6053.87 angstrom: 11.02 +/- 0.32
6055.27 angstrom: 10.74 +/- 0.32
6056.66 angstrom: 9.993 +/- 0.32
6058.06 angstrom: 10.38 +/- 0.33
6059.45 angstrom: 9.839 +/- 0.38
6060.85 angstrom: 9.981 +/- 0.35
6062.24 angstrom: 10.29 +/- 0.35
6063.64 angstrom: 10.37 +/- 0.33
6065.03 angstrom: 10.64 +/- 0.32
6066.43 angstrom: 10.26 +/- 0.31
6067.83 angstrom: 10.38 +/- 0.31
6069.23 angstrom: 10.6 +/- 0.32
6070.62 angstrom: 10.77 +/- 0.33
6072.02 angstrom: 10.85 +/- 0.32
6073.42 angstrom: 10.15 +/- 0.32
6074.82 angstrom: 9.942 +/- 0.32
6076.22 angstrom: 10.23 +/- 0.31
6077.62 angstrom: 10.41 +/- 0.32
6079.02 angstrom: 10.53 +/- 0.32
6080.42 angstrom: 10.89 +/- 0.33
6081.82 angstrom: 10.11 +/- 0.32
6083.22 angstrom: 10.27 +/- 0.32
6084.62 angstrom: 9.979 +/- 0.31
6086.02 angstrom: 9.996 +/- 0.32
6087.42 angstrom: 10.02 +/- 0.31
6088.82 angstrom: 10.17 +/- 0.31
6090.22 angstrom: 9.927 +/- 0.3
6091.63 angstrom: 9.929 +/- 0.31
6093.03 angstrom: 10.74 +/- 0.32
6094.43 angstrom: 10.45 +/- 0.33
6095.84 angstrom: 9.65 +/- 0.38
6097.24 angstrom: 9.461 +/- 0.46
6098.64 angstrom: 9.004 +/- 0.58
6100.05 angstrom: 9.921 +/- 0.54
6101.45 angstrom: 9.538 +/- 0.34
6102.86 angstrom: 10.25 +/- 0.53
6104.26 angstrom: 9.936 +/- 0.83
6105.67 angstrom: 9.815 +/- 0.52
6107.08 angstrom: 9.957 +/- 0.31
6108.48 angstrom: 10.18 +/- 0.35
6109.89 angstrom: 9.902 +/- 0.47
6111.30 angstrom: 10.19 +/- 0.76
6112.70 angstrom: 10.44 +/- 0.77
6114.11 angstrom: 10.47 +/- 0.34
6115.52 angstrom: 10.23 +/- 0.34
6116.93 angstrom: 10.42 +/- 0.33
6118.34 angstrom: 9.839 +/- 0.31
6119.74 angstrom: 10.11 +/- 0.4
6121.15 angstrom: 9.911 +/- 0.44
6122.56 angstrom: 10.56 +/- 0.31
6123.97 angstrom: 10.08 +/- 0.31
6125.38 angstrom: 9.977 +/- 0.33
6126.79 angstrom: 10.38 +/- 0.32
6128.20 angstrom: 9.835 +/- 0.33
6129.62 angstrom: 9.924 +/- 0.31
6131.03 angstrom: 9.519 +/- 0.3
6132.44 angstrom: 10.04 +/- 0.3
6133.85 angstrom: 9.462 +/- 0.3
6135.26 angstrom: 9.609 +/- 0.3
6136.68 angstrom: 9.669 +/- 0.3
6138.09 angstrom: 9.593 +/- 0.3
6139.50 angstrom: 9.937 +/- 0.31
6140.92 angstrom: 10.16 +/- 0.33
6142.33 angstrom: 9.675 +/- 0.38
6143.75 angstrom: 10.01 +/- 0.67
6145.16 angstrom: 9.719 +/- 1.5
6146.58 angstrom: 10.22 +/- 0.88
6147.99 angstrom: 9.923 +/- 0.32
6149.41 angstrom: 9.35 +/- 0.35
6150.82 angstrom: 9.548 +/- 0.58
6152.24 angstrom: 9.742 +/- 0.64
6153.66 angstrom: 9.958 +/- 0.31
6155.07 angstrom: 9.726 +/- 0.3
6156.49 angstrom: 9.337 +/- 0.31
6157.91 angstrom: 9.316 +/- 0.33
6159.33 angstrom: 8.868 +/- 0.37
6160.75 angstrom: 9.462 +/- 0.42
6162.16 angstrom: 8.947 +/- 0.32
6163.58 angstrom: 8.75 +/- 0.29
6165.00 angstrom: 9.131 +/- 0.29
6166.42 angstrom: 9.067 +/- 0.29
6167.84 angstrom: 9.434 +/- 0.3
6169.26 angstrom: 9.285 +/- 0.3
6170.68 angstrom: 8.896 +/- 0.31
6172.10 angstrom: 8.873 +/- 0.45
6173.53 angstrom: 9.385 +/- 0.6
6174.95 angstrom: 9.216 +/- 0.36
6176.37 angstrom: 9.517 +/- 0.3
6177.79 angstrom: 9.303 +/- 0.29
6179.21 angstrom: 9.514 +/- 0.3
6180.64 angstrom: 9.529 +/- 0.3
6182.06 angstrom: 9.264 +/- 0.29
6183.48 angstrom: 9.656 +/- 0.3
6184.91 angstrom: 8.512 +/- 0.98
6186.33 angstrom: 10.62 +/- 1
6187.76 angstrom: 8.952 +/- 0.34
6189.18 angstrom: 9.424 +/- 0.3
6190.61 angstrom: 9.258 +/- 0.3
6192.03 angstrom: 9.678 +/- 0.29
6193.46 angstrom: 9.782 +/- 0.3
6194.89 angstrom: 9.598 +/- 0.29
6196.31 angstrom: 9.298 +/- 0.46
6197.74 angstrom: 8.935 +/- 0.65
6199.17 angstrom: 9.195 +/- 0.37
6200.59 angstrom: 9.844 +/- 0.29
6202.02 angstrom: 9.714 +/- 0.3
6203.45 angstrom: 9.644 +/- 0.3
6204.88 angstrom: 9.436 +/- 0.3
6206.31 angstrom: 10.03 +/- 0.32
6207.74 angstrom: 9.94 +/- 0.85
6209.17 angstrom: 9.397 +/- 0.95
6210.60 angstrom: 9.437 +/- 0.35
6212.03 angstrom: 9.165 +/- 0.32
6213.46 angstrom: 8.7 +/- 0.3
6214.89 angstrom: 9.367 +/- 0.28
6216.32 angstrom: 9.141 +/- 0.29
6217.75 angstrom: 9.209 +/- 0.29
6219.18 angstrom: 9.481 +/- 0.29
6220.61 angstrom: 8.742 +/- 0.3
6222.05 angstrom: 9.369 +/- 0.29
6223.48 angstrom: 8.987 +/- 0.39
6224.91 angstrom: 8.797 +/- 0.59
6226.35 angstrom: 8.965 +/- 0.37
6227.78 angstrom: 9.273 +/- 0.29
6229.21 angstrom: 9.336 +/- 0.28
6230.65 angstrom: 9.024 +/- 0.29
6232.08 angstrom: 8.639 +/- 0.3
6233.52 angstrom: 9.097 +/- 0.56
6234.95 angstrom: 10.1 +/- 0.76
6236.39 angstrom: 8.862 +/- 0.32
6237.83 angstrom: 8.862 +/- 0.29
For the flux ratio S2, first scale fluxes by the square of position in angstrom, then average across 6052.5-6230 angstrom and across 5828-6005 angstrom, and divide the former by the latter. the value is 1.1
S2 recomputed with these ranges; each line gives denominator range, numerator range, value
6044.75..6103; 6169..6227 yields 0.95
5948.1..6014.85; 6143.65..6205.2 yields 1.01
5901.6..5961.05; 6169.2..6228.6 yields 1.03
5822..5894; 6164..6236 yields 1.06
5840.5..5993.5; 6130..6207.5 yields 1.06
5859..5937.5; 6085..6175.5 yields 1.11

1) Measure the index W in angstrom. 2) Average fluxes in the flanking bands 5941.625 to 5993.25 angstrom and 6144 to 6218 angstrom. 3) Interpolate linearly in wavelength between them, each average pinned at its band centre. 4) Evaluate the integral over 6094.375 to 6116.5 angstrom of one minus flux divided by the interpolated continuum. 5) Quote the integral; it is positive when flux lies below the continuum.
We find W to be -0.75 angstrom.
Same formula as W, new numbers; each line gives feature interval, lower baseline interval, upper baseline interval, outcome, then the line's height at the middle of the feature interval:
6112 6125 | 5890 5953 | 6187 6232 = -1.1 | 9.4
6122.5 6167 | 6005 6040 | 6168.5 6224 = -0.6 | 9.54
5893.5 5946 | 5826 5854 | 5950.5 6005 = 2.3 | 10.1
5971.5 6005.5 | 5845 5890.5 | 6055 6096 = 0.3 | 10.1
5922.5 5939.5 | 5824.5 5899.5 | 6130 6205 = -0.6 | 9.65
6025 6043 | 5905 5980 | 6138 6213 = -0.6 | 9.79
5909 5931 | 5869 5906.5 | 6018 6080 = -1.5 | 9.29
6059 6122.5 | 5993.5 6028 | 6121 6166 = -2.4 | 9.78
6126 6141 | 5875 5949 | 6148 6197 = -0.7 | 9.38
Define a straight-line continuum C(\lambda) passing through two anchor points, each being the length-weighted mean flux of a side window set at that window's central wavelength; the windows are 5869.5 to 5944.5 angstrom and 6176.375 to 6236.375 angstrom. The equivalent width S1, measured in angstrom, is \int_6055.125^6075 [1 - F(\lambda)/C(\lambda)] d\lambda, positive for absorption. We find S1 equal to -2.0 angstrom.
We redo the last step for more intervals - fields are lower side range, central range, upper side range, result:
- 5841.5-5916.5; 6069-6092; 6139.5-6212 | -1.95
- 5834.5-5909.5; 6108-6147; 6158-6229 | -2.66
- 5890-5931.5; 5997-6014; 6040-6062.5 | 0.35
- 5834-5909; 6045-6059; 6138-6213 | -1.64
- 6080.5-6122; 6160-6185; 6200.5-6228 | 0.94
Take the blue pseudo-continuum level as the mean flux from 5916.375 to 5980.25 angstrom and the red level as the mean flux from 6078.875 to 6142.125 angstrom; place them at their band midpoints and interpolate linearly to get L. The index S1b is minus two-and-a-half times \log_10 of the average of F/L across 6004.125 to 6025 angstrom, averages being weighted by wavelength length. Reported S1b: 0.021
